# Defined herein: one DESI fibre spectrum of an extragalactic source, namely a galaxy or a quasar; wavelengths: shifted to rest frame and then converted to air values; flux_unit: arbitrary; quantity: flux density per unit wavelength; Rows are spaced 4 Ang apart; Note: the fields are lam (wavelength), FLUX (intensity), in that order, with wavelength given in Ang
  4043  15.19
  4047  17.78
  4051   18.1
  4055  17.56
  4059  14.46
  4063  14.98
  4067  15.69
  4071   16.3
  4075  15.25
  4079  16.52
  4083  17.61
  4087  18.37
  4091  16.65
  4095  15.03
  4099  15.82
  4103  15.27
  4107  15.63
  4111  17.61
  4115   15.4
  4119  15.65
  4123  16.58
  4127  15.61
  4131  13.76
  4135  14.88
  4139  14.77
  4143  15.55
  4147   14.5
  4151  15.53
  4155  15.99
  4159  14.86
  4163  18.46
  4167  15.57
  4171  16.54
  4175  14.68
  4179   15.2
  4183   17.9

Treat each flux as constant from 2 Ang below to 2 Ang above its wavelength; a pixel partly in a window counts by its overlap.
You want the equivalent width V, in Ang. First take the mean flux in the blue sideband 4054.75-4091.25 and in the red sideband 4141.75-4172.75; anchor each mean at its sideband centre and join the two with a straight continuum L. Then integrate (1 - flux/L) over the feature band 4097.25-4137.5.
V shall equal 1.1 Ang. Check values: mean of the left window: 16.3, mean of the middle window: 15.6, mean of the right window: 15.9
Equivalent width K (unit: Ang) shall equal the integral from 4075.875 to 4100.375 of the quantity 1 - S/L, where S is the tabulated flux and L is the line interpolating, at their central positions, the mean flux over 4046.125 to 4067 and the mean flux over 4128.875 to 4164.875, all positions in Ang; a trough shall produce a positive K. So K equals -0.9 Ang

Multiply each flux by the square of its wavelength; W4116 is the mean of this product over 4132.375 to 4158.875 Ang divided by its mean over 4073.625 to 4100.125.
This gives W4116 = 0.94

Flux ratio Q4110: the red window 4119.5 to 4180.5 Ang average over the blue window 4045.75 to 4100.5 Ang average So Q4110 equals 0.9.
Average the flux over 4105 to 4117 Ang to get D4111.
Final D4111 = 16.2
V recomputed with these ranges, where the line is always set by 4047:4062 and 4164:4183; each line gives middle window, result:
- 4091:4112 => 0.7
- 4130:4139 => 0.9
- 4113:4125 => 0.3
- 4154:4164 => -0.2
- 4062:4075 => 0.8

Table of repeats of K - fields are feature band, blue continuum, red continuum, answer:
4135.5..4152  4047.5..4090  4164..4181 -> 0.90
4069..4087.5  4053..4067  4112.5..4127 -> -1.11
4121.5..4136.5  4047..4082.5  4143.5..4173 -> 0.79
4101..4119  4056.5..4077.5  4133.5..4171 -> -0.48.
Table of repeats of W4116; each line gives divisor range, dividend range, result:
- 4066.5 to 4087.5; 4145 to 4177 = 0.99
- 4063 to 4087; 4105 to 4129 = 1.00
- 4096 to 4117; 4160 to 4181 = 1.04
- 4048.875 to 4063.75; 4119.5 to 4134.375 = 0.97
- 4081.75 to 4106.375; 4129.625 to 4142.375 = 0.91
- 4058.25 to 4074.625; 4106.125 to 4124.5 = 1.08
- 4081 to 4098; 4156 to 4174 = 1.00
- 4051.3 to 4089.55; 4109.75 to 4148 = 0.97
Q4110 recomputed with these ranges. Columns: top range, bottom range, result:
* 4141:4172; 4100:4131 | 1.00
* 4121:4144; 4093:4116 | 0.96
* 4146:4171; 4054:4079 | 1.01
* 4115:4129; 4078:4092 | 0.91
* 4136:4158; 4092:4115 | 0.96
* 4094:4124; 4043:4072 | 0.97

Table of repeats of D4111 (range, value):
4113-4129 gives 15.8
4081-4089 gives 18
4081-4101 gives 16.7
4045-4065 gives 16.6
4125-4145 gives 14.9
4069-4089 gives 16.8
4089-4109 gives 15.7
